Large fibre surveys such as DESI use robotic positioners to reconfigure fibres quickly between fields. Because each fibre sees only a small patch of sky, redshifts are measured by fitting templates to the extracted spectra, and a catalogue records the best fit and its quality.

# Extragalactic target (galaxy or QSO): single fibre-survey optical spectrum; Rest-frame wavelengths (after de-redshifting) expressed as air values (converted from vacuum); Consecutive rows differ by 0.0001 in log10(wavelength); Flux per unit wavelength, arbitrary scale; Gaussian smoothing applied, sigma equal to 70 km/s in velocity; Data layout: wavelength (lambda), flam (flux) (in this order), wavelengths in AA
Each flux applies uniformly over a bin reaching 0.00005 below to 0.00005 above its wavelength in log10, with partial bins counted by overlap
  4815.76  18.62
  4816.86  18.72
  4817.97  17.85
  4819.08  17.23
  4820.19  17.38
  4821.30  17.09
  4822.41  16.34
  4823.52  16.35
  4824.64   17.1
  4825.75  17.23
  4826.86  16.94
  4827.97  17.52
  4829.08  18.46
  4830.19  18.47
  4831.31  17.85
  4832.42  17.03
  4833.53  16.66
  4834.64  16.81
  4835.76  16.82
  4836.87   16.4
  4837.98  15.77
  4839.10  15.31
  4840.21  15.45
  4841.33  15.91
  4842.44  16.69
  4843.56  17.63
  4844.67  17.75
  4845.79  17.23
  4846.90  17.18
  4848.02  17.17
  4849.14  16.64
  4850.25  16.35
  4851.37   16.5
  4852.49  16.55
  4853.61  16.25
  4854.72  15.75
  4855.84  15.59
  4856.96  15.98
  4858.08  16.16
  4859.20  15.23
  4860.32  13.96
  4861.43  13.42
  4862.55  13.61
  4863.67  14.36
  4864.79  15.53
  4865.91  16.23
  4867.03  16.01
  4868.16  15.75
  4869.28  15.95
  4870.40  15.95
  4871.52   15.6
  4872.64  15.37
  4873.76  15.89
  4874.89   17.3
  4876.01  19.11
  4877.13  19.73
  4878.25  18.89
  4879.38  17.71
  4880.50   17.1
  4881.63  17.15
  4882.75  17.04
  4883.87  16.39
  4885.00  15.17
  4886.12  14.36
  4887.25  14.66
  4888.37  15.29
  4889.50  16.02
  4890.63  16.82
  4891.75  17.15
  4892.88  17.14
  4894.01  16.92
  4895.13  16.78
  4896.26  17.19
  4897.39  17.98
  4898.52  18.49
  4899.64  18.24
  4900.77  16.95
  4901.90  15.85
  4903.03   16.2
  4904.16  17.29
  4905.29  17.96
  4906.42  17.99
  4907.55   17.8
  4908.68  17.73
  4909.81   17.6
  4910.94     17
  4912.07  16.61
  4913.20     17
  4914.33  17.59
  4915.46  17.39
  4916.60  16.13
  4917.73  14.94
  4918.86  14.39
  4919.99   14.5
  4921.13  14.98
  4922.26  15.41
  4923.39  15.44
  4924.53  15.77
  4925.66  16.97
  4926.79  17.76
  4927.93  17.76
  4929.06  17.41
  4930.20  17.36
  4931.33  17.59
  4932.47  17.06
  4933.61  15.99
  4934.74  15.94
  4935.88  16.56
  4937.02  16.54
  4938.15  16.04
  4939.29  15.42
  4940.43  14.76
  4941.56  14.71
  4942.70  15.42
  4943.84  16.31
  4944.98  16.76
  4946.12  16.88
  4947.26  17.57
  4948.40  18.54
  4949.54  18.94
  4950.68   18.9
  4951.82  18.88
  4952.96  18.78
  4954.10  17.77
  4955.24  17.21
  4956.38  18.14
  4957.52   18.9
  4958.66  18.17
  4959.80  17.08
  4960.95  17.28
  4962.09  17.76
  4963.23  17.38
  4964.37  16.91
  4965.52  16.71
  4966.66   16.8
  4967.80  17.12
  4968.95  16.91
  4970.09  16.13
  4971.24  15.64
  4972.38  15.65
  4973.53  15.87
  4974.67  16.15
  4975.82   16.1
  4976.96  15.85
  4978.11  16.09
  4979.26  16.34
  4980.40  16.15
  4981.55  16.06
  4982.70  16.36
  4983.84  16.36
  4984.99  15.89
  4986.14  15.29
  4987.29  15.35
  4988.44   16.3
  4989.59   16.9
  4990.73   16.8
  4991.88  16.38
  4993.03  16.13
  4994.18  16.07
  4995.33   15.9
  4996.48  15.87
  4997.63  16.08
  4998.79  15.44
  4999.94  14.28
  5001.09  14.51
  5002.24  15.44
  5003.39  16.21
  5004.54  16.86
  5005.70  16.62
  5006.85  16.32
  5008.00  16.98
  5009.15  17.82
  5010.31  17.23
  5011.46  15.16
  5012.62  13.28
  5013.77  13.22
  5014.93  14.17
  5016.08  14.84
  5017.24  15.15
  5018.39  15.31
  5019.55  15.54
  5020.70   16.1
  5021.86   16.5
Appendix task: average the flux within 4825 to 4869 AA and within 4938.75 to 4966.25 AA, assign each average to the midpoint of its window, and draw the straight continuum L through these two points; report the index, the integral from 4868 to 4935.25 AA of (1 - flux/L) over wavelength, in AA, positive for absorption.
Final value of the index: 0.4 AA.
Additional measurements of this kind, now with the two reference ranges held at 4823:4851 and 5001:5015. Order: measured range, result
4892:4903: -0.5 AA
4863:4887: 0.3 AA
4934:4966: -2.0 AA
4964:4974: -0.2 AA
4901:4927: -0.2 AA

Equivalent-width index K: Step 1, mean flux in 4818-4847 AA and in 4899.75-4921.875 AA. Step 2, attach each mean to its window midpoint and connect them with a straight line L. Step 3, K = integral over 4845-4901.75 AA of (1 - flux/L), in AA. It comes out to 1.3 AA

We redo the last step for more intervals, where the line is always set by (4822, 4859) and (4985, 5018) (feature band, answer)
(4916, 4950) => -0.4 AA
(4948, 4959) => -1.6 AA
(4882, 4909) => -0.7 AA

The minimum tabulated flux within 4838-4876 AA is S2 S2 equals 13.42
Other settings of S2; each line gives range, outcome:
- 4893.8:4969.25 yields 14.39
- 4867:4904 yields 14.36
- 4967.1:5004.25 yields 14.28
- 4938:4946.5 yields 14.71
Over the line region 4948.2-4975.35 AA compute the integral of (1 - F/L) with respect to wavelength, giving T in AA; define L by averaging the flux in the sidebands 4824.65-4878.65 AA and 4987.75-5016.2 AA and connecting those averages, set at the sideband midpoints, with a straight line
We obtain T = -2.4 AA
